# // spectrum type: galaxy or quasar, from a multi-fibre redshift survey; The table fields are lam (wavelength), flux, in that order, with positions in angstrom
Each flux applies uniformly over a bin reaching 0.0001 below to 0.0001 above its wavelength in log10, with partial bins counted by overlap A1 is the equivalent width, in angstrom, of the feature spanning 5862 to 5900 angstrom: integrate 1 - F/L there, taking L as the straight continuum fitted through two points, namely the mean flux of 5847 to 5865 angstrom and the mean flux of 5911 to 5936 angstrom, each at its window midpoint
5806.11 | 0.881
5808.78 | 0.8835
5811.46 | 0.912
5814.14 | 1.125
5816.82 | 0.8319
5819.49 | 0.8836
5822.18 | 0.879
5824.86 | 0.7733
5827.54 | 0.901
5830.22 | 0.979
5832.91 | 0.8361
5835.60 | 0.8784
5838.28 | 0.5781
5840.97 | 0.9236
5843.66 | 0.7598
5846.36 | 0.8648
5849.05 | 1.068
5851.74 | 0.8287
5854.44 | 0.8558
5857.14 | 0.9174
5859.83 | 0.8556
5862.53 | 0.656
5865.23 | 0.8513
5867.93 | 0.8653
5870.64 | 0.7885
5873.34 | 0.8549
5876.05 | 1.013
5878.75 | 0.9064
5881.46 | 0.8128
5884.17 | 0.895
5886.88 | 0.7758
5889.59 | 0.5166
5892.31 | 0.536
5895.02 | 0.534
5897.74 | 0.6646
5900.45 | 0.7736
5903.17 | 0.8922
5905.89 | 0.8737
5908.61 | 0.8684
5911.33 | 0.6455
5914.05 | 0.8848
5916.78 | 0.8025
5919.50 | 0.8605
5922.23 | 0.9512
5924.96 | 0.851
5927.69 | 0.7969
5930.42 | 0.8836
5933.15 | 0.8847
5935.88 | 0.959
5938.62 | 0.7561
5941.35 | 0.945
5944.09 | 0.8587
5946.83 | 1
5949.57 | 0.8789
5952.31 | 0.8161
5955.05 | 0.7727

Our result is 4.2 angstrom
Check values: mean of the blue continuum 0.863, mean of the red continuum 0.855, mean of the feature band 0.765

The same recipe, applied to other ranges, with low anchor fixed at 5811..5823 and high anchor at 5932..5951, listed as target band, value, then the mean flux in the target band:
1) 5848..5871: 1.61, 0.854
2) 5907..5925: 1.32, 0.837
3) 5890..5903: 3.79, 0.643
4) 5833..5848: 1.85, 0.809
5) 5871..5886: 0.46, 0.886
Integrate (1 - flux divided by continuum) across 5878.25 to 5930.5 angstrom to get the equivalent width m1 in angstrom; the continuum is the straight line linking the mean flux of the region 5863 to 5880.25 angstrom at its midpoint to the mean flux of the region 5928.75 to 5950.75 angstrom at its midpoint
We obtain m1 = 5.9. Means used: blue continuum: 0.868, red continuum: 0.894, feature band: 0.782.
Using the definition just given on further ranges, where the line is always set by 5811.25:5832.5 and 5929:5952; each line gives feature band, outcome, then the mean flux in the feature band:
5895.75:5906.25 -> 1.4 angstrom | 0.778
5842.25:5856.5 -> 0.4 angstrom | 0.877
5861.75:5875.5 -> 1.2 angstrom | 0.821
